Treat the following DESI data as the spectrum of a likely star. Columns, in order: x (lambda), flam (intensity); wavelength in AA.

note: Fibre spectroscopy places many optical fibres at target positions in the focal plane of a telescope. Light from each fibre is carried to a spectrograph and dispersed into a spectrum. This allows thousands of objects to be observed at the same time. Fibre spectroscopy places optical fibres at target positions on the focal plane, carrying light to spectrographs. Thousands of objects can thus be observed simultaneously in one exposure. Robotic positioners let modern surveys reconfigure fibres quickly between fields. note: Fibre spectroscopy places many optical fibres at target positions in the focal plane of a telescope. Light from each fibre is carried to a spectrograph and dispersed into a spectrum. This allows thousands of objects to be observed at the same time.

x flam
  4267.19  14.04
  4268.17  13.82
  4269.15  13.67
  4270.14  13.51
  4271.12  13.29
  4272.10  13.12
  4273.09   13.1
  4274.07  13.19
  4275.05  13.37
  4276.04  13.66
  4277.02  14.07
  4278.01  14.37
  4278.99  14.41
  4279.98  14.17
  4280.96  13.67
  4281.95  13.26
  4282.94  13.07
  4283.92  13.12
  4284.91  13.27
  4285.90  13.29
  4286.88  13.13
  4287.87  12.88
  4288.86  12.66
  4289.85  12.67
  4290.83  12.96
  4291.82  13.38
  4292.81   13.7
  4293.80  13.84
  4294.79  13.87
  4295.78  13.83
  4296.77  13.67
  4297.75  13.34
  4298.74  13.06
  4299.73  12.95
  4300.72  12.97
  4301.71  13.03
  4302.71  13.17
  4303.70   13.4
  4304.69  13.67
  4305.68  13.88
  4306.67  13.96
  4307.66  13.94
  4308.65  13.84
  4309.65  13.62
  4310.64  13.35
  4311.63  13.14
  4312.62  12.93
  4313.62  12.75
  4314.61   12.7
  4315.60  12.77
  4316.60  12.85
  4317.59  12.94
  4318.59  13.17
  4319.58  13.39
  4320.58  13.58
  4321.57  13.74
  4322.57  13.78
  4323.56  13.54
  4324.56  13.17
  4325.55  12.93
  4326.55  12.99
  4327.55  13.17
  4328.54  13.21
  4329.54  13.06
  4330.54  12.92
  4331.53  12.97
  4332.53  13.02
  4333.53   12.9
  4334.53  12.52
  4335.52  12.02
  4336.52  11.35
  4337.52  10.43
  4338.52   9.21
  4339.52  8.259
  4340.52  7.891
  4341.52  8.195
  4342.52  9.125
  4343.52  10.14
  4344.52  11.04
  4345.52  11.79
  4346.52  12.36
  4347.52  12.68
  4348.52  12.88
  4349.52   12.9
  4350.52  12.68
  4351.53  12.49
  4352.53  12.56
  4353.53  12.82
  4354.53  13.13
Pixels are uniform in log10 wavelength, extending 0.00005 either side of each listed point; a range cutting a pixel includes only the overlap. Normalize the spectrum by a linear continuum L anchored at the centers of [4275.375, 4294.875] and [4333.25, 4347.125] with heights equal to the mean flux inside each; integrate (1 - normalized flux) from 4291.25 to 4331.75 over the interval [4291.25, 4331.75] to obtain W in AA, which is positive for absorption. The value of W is -4.4 AA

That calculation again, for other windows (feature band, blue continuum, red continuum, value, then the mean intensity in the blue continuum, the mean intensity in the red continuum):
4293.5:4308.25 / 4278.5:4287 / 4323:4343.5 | -0.78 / 13.5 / 11.6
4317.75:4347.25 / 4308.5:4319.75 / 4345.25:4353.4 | 2.05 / 13.1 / 12.6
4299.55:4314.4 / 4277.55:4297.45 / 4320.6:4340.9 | -0.54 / 13.5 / 12.2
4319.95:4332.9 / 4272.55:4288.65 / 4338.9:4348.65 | -2.36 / 13.5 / 10.3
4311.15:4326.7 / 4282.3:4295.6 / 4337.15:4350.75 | -1.76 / 13.2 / 10.7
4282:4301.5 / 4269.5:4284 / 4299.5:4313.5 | 0.35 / 13.6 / 13.4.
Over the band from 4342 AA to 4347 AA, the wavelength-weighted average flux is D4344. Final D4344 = 10.9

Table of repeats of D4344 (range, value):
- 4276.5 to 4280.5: 14.3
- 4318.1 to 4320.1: 13.3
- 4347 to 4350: 12.8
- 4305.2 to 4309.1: 13.9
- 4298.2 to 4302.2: 13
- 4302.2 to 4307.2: 13.6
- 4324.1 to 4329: 13.1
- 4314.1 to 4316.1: 12.8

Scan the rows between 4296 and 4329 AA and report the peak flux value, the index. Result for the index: 13.96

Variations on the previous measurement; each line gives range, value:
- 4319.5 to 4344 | 13.78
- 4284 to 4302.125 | 13.87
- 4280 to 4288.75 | 13.67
